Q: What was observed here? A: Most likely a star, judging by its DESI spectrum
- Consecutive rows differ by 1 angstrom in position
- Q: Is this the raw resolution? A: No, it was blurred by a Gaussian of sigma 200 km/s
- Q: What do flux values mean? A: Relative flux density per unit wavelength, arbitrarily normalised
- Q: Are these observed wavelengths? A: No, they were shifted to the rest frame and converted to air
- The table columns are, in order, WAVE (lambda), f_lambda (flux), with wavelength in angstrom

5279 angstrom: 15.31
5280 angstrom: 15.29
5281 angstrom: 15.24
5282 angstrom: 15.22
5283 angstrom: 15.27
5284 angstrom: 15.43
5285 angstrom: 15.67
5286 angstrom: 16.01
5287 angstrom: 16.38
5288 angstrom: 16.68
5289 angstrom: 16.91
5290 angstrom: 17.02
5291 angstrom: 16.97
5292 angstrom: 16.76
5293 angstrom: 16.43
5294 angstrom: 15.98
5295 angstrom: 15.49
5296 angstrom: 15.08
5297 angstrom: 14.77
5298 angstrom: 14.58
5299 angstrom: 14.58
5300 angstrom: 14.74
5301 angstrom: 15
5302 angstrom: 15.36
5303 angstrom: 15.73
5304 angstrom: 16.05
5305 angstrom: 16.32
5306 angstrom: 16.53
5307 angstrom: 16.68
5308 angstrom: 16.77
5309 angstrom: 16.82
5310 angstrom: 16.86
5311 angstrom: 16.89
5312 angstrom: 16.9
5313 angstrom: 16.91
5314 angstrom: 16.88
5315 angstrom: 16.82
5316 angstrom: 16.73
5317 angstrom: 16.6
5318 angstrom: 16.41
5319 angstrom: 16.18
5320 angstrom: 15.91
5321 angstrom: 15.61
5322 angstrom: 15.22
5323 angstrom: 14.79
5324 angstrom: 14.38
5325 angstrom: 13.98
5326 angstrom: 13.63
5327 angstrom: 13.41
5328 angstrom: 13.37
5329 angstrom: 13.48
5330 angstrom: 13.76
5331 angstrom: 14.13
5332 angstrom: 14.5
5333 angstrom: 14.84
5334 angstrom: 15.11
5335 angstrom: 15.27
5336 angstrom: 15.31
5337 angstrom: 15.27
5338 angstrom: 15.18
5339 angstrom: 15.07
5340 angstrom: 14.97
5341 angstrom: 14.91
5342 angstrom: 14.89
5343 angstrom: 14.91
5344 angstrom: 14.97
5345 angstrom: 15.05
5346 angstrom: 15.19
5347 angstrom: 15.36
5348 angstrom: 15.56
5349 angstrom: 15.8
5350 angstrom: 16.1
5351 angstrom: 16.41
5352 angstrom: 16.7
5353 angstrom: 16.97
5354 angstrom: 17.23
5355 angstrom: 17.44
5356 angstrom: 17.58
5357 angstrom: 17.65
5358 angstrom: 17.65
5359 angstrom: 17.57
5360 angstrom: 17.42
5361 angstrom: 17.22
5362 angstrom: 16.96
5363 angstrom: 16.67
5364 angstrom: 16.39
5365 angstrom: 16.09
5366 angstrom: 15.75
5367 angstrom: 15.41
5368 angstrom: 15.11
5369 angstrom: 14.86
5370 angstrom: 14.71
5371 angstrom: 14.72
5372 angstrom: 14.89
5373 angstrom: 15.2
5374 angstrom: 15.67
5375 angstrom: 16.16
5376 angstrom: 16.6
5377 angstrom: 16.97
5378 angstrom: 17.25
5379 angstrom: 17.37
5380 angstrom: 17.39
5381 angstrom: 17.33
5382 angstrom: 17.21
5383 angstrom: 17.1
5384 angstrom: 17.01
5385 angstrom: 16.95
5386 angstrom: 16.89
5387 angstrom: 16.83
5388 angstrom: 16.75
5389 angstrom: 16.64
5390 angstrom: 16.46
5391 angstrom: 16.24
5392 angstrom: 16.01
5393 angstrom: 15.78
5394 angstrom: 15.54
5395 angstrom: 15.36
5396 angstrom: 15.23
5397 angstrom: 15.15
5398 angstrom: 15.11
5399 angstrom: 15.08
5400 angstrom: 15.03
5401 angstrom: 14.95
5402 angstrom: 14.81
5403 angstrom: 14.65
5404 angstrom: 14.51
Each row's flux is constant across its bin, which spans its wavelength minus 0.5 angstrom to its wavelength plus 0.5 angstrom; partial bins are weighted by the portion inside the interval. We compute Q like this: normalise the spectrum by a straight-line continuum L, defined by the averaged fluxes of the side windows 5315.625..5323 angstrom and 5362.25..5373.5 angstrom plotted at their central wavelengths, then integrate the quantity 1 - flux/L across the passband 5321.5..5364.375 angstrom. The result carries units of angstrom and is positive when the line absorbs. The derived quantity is 0.5 angstrom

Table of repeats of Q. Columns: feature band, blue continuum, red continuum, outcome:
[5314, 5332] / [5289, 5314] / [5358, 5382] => 1.28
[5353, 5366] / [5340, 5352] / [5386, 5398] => -1.26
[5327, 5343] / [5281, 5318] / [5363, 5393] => 1.52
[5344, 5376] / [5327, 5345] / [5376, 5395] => -1.04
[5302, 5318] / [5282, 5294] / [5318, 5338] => -1.24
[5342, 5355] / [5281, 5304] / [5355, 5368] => 0.58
